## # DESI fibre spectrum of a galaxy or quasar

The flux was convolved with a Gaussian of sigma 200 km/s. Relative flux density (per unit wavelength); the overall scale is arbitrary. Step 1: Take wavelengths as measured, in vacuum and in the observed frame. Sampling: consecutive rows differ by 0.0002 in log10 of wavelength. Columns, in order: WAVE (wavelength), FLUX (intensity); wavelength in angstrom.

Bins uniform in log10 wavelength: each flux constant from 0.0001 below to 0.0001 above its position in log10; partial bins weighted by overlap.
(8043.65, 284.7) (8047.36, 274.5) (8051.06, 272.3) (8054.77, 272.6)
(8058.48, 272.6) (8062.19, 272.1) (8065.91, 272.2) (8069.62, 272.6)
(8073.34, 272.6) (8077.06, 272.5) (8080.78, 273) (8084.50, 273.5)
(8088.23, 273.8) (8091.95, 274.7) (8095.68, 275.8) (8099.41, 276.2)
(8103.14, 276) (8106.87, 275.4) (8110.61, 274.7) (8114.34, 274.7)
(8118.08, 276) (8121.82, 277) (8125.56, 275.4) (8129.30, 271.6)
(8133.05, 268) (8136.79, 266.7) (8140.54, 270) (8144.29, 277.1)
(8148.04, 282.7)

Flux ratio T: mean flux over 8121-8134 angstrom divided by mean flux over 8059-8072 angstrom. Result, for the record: 1.0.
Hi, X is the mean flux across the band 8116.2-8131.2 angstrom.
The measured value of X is 275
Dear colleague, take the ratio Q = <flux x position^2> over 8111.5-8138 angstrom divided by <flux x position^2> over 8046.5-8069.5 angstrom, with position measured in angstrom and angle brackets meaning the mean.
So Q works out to 1.0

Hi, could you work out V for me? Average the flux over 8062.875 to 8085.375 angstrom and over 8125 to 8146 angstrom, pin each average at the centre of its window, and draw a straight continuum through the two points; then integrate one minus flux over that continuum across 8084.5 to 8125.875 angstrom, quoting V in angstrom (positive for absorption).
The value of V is -0.5 angstrom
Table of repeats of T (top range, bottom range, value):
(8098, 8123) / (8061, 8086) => 1.01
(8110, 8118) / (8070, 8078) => 1.01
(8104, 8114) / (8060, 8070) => 1.01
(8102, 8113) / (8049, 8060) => 1.01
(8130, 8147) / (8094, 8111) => 0.98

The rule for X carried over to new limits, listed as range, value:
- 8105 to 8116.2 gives 275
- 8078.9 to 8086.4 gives 273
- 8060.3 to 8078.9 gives 272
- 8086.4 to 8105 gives 275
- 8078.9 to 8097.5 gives 274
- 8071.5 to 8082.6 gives 273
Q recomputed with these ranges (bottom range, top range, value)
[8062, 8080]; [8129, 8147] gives 1.01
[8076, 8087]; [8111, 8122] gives 1.02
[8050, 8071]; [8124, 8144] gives 1.01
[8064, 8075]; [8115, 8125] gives 1.03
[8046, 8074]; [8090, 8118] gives 1.02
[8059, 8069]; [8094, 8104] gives 1.02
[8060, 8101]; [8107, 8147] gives 1.01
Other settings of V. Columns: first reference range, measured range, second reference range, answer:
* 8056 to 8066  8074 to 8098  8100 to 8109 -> 0.0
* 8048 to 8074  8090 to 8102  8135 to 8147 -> -0.1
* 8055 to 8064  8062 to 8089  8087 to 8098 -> 0.1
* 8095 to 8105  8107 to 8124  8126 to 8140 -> -0.2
